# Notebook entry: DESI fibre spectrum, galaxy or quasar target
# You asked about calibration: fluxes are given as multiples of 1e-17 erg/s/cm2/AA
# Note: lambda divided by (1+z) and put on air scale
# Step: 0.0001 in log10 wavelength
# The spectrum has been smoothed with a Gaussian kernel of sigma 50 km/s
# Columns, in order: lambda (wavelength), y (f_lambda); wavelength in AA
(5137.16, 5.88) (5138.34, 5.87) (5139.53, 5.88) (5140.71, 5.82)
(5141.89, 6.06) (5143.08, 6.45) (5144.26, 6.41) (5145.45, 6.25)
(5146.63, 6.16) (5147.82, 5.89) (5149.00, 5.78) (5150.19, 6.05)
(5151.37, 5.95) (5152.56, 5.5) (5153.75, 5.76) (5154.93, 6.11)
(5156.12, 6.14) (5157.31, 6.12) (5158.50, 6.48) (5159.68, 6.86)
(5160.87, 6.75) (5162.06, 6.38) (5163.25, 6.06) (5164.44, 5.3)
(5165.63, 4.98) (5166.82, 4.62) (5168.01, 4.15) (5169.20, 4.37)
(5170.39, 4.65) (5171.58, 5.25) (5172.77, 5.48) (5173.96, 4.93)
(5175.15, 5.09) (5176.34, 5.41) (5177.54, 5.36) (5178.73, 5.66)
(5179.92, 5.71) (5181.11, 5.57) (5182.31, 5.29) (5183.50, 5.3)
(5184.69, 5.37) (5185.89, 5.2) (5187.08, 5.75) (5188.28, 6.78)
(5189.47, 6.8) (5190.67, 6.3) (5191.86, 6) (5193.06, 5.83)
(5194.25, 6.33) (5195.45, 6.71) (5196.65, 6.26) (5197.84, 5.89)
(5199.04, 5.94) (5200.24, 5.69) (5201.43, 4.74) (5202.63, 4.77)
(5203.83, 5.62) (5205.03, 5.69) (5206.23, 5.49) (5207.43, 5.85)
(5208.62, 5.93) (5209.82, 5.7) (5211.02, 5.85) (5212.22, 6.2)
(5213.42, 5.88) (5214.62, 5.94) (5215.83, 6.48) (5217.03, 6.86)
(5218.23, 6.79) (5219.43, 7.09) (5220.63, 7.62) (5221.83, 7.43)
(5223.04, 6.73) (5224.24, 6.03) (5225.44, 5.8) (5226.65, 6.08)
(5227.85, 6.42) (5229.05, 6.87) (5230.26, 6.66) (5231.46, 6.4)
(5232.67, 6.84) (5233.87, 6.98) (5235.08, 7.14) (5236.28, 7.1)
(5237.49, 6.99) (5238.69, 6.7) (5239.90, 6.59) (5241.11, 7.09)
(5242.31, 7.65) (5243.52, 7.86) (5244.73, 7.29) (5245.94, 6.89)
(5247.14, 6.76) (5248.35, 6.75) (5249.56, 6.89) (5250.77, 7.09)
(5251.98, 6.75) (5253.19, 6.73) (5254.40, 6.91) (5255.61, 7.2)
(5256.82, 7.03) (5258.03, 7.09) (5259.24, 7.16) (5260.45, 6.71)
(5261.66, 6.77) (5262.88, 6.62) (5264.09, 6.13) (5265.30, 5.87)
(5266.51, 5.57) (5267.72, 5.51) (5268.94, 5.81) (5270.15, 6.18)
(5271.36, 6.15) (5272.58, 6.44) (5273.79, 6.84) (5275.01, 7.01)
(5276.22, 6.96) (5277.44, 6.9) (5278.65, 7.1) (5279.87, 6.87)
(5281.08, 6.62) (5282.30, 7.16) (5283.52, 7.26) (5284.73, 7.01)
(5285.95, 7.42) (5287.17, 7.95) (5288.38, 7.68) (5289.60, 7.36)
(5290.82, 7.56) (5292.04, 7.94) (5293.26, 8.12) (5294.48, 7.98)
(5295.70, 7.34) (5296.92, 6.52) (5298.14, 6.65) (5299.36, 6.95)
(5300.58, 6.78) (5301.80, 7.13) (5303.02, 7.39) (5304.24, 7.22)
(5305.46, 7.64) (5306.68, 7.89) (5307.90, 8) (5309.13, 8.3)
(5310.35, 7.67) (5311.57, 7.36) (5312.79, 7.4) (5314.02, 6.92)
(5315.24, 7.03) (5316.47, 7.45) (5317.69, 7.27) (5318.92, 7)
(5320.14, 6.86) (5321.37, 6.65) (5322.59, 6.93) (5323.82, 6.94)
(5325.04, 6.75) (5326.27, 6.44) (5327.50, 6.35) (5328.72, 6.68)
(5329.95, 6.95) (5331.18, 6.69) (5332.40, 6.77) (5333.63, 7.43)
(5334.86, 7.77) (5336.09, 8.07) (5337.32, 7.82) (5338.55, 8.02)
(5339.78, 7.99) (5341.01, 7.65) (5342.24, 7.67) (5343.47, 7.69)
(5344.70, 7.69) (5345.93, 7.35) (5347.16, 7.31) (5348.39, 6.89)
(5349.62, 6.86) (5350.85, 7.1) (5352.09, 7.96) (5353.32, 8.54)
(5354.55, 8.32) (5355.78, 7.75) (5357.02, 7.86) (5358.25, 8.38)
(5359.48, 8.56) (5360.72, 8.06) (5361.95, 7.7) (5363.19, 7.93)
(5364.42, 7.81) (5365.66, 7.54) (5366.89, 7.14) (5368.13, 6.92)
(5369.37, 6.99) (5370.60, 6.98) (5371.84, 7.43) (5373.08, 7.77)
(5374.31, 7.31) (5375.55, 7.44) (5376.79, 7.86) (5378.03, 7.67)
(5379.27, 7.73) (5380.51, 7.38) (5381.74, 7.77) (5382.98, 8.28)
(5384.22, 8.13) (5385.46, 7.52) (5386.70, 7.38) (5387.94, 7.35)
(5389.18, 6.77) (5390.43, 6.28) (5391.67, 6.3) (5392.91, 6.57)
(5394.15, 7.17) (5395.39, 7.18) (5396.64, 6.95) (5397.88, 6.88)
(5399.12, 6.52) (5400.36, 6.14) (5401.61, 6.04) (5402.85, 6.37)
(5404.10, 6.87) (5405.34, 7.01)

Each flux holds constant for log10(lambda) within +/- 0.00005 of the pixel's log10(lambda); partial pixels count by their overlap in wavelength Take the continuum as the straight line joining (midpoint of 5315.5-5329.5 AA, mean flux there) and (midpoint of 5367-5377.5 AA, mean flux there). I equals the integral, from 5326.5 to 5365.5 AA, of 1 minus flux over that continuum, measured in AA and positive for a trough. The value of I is -2.81 AA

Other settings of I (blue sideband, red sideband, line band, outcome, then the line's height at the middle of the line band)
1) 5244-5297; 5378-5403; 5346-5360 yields -1.5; 7.02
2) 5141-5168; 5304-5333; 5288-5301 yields -0.7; 6.96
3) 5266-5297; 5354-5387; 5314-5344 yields 0.7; 7.36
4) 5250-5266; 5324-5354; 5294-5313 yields -0.8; 7.09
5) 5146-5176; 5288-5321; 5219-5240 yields -0.9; 6.46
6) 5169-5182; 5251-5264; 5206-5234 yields -1.3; 6.13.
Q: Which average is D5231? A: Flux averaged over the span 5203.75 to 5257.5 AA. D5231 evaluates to 6.65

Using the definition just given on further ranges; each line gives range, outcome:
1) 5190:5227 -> 6.11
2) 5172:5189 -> 5.5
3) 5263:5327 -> 7.03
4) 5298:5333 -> 7.11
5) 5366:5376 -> 7.25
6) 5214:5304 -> 6.88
